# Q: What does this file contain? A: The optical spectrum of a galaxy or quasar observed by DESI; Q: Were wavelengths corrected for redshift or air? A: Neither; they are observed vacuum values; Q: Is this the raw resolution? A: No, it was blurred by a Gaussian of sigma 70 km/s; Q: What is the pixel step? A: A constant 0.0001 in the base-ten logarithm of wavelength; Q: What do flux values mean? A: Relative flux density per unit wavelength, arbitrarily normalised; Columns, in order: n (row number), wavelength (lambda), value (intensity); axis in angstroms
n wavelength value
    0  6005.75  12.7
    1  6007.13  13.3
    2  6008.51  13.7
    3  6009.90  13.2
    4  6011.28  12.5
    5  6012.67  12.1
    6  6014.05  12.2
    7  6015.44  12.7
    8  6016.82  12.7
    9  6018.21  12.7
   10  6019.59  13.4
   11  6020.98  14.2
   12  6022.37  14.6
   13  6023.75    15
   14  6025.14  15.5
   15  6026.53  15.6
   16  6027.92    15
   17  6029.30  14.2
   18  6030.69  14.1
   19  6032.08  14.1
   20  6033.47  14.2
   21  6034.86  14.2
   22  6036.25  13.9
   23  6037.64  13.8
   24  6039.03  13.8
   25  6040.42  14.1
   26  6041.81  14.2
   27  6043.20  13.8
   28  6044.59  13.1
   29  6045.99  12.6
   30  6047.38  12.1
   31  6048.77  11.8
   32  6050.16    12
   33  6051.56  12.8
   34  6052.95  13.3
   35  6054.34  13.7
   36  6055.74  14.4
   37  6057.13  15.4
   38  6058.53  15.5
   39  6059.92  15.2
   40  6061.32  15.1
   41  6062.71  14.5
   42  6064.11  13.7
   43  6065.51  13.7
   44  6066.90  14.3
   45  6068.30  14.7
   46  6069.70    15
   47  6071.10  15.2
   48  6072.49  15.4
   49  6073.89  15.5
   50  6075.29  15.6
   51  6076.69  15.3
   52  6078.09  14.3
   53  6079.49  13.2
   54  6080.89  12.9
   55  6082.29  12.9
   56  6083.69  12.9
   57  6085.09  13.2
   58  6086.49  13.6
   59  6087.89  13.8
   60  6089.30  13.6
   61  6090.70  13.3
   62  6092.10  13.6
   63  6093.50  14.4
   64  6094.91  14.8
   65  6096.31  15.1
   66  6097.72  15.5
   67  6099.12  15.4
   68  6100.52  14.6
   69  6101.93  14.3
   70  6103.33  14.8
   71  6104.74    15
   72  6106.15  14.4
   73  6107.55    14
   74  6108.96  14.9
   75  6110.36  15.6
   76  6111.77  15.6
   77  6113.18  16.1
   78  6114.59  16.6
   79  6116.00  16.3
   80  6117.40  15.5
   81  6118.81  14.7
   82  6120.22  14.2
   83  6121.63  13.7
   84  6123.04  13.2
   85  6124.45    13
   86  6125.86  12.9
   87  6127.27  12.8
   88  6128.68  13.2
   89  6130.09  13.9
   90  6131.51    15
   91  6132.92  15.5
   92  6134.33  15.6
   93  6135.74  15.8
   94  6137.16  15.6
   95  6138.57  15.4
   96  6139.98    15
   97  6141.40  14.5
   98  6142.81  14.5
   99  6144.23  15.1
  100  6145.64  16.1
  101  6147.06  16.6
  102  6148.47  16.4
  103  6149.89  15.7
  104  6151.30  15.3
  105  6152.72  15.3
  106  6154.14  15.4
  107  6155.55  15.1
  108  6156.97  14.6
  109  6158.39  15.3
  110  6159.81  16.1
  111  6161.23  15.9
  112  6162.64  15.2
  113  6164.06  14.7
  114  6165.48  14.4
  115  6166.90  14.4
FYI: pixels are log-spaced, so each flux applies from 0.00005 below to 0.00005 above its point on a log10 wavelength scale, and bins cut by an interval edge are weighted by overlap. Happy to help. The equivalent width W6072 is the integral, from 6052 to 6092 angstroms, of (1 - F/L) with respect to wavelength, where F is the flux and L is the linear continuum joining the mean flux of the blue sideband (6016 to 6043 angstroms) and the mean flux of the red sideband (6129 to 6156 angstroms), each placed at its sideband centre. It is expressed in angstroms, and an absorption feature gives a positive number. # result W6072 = 1.0 angstroms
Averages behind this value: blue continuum 14.2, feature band 14.2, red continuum 15.3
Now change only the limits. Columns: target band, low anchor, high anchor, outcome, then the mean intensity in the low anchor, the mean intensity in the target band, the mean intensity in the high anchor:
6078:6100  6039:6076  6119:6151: 0.7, 14.1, 13.9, 14.7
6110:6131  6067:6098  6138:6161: 0.6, 14.2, 14.5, 15.4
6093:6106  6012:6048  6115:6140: -0.5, 13.8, 14.9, 14.5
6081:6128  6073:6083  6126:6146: 0.5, 14.3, 14.4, 14.8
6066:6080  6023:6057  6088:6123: -0.5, 13.8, 14.9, 14.8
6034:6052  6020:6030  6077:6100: 1.6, 14.8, 13.3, 13.9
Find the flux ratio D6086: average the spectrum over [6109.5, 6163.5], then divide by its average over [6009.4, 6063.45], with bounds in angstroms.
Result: 1.1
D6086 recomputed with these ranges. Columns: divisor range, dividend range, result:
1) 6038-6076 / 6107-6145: 1.05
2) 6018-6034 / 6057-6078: 1.03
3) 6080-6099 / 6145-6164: 1.12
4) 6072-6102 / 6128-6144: 1.05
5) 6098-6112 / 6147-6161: 1.05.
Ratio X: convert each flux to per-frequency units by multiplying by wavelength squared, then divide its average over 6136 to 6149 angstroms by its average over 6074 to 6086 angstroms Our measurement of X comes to 1.14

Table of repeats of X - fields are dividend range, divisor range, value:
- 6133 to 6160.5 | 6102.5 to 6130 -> 1.07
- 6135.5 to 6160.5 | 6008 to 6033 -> 1.17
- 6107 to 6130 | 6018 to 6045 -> 1.05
